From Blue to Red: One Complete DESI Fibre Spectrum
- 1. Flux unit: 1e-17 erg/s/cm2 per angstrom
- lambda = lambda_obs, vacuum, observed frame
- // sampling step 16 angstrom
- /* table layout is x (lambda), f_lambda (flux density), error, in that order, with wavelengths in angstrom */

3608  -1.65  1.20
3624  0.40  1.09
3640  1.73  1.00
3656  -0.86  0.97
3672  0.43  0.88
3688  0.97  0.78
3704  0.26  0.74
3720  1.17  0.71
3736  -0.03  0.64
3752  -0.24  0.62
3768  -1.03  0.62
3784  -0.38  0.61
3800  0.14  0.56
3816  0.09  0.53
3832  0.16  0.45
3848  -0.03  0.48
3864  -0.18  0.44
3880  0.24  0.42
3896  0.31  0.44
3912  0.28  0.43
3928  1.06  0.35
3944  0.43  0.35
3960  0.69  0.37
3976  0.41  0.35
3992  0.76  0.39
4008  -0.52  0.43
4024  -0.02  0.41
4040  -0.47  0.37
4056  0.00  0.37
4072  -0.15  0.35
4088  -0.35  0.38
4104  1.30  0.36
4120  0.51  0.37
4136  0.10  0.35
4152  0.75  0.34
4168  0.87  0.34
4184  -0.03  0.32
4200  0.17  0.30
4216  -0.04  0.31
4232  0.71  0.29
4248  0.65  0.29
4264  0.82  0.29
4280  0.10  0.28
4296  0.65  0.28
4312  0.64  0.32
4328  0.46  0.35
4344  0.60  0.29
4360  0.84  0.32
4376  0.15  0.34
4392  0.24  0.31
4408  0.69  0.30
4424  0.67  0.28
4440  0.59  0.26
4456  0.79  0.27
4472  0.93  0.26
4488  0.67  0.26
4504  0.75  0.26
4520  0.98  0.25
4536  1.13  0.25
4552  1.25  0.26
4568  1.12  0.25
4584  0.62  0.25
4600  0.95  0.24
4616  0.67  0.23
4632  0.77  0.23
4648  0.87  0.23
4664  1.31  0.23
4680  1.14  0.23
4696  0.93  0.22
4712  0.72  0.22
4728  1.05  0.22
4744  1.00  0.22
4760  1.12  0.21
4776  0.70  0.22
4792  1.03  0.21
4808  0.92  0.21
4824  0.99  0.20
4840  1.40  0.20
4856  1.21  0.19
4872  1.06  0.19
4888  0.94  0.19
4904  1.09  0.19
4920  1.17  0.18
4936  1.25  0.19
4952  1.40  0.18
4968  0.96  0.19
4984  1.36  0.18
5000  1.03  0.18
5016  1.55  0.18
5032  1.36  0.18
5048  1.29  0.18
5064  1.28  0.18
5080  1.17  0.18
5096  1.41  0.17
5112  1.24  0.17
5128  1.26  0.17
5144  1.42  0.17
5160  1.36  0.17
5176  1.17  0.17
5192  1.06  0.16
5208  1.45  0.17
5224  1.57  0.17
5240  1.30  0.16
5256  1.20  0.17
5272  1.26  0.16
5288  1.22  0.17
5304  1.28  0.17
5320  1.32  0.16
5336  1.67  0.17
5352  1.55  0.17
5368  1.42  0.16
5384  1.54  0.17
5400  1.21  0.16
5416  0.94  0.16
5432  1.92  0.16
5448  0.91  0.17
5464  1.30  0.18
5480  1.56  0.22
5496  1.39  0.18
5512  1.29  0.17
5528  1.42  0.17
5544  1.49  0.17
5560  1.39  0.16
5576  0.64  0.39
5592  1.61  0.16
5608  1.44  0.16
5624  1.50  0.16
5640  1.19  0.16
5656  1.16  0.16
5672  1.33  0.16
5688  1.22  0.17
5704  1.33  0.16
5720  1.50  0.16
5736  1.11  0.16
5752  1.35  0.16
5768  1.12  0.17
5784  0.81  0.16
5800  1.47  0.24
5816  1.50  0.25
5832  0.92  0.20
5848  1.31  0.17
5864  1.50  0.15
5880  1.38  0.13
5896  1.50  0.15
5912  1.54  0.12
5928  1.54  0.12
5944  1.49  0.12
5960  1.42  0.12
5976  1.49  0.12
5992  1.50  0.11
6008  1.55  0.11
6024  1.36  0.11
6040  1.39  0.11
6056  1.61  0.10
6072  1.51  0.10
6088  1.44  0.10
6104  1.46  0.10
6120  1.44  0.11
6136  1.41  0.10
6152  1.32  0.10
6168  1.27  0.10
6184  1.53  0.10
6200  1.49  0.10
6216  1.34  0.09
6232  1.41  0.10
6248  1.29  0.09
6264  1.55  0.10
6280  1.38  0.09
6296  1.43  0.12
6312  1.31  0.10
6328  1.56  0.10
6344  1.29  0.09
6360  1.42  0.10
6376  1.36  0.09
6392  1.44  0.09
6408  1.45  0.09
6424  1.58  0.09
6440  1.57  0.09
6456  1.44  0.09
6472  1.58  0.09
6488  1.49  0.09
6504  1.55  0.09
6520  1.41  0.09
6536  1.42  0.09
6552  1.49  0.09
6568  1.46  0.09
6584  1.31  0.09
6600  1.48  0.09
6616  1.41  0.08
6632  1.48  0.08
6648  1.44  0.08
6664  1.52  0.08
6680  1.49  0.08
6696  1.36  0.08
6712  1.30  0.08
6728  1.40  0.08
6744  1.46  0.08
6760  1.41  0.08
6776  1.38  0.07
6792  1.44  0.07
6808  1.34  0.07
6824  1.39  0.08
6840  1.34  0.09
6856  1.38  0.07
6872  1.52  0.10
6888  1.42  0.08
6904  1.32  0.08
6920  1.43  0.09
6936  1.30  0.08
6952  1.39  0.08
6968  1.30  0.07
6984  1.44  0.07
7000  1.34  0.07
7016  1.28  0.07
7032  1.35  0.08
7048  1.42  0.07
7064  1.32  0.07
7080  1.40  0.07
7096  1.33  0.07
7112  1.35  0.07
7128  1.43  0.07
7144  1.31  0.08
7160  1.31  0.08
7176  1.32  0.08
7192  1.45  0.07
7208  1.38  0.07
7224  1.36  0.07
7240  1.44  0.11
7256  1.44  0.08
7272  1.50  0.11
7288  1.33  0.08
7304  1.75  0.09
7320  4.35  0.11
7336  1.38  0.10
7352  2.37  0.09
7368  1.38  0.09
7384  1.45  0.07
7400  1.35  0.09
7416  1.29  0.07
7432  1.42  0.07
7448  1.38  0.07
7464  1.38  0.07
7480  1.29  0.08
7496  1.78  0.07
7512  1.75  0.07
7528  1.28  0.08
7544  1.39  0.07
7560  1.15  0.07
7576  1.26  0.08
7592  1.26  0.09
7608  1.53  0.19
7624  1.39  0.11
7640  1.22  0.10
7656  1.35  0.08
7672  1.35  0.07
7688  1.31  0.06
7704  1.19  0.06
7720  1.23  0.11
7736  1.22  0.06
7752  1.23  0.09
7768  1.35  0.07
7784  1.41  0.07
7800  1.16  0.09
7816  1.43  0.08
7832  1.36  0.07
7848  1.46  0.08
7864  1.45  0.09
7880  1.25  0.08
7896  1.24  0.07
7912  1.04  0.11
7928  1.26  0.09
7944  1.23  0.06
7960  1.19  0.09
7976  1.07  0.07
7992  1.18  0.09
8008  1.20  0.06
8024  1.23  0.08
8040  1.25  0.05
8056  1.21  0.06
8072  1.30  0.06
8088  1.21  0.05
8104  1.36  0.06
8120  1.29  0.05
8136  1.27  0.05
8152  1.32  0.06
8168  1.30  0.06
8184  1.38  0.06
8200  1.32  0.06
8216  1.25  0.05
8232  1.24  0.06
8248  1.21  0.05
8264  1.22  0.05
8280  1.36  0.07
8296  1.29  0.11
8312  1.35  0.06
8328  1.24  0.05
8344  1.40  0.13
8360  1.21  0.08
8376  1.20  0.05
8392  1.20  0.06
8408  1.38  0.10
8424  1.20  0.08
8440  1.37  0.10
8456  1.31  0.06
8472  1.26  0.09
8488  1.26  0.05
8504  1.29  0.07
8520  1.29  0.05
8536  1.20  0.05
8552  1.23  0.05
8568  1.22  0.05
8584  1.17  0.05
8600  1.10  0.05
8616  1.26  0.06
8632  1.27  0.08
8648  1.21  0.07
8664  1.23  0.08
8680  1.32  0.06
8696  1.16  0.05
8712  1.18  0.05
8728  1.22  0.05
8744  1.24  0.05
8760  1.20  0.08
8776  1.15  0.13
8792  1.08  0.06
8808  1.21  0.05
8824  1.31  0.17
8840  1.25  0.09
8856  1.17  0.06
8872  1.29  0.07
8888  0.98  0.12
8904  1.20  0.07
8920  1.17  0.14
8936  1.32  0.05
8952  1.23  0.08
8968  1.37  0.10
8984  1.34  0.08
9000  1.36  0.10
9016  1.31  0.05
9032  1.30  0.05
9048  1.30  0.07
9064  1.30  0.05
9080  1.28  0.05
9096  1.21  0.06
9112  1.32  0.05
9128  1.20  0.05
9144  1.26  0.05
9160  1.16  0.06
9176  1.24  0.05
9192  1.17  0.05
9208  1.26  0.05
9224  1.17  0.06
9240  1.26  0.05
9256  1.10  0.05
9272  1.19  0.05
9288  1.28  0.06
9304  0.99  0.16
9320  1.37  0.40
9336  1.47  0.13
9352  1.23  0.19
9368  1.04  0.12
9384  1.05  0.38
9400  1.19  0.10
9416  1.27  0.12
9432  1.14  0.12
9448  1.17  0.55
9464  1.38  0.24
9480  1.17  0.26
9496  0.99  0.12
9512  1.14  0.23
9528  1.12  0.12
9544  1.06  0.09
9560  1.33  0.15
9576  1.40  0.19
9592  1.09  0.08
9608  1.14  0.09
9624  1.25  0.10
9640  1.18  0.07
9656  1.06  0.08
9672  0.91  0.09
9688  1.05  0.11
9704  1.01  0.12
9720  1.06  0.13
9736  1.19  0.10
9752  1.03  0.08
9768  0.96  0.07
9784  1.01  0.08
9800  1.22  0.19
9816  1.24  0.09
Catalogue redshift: 0.12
